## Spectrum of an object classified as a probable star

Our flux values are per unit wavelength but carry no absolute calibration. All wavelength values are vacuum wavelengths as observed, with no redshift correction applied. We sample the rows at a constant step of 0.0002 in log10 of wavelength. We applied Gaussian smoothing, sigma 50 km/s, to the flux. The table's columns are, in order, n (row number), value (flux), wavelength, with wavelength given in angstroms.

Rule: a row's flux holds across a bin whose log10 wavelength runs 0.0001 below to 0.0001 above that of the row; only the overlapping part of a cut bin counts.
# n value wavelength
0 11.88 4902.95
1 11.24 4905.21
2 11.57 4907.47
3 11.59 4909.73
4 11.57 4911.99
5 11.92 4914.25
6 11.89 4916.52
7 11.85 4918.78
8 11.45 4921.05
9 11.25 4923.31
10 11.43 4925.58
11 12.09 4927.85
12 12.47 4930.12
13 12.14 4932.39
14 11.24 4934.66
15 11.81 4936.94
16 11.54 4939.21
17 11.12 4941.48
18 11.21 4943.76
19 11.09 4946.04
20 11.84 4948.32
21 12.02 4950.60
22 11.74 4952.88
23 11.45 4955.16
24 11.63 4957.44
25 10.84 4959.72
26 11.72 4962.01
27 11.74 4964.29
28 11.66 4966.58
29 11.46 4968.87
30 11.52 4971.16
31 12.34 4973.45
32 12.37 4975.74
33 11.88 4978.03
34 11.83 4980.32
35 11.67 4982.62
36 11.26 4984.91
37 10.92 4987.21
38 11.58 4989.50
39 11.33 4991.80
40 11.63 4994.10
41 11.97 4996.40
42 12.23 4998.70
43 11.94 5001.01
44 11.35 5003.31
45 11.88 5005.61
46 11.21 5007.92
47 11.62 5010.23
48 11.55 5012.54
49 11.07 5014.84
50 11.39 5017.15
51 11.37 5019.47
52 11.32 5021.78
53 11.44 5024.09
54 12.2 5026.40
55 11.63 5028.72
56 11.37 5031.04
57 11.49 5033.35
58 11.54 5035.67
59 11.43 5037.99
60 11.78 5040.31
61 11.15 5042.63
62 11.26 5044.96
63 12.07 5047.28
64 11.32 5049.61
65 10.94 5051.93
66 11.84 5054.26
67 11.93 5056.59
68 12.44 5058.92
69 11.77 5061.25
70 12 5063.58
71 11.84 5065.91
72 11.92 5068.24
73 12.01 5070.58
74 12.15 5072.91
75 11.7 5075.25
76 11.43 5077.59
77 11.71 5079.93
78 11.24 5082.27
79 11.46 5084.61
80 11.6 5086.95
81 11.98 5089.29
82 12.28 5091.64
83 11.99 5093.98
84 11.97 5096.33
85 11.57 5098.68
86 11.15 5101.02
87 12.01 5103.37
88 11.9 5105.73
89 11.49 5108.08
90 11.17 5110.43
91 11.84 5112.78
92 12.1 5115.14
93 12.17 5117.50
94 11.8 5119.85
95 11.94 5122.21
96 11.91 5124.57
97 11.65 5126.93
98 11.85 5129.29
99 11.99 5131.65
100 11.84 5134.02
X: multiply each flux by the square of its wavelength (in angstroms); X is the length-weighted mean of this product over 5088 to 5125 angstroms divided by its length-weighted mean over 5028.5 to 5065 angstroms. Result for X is 1.04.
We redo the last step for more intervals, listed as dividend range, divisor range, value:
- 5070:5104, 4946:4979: 1.05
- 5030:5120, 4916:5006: 1.05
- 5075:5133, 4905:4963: 1.08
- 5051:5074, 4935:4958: 1.08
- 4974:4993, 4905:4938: 1.02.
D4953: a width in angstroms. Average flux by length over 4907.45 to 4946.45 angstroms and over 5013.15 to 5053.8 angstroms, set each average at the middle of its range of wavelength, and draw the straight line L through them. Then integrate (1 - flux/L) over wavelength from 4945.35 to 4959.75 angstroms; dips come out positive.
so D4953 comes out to 0.0 angstroms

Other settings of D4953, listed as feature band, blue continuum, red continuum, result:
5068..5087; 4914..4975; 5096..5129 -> 0.08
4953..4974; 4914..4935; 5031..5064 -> 0.27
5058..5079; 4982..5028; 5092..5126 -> -0.37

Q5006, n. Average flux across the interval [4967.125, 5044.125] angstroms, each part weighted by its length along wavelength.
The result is 11.6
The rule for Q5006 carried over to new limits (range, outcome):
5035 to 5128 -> 11.7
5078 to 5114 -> 11.7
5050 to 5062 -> 11.8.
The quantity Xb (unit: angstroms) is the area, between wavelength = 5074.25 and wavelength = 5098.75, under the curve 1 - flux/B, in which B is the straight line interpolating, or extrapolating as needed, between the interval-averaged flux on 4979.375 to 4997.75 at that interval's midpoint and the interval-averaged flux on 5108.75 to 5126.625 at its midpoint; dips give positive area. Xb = 0.1 angstroms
